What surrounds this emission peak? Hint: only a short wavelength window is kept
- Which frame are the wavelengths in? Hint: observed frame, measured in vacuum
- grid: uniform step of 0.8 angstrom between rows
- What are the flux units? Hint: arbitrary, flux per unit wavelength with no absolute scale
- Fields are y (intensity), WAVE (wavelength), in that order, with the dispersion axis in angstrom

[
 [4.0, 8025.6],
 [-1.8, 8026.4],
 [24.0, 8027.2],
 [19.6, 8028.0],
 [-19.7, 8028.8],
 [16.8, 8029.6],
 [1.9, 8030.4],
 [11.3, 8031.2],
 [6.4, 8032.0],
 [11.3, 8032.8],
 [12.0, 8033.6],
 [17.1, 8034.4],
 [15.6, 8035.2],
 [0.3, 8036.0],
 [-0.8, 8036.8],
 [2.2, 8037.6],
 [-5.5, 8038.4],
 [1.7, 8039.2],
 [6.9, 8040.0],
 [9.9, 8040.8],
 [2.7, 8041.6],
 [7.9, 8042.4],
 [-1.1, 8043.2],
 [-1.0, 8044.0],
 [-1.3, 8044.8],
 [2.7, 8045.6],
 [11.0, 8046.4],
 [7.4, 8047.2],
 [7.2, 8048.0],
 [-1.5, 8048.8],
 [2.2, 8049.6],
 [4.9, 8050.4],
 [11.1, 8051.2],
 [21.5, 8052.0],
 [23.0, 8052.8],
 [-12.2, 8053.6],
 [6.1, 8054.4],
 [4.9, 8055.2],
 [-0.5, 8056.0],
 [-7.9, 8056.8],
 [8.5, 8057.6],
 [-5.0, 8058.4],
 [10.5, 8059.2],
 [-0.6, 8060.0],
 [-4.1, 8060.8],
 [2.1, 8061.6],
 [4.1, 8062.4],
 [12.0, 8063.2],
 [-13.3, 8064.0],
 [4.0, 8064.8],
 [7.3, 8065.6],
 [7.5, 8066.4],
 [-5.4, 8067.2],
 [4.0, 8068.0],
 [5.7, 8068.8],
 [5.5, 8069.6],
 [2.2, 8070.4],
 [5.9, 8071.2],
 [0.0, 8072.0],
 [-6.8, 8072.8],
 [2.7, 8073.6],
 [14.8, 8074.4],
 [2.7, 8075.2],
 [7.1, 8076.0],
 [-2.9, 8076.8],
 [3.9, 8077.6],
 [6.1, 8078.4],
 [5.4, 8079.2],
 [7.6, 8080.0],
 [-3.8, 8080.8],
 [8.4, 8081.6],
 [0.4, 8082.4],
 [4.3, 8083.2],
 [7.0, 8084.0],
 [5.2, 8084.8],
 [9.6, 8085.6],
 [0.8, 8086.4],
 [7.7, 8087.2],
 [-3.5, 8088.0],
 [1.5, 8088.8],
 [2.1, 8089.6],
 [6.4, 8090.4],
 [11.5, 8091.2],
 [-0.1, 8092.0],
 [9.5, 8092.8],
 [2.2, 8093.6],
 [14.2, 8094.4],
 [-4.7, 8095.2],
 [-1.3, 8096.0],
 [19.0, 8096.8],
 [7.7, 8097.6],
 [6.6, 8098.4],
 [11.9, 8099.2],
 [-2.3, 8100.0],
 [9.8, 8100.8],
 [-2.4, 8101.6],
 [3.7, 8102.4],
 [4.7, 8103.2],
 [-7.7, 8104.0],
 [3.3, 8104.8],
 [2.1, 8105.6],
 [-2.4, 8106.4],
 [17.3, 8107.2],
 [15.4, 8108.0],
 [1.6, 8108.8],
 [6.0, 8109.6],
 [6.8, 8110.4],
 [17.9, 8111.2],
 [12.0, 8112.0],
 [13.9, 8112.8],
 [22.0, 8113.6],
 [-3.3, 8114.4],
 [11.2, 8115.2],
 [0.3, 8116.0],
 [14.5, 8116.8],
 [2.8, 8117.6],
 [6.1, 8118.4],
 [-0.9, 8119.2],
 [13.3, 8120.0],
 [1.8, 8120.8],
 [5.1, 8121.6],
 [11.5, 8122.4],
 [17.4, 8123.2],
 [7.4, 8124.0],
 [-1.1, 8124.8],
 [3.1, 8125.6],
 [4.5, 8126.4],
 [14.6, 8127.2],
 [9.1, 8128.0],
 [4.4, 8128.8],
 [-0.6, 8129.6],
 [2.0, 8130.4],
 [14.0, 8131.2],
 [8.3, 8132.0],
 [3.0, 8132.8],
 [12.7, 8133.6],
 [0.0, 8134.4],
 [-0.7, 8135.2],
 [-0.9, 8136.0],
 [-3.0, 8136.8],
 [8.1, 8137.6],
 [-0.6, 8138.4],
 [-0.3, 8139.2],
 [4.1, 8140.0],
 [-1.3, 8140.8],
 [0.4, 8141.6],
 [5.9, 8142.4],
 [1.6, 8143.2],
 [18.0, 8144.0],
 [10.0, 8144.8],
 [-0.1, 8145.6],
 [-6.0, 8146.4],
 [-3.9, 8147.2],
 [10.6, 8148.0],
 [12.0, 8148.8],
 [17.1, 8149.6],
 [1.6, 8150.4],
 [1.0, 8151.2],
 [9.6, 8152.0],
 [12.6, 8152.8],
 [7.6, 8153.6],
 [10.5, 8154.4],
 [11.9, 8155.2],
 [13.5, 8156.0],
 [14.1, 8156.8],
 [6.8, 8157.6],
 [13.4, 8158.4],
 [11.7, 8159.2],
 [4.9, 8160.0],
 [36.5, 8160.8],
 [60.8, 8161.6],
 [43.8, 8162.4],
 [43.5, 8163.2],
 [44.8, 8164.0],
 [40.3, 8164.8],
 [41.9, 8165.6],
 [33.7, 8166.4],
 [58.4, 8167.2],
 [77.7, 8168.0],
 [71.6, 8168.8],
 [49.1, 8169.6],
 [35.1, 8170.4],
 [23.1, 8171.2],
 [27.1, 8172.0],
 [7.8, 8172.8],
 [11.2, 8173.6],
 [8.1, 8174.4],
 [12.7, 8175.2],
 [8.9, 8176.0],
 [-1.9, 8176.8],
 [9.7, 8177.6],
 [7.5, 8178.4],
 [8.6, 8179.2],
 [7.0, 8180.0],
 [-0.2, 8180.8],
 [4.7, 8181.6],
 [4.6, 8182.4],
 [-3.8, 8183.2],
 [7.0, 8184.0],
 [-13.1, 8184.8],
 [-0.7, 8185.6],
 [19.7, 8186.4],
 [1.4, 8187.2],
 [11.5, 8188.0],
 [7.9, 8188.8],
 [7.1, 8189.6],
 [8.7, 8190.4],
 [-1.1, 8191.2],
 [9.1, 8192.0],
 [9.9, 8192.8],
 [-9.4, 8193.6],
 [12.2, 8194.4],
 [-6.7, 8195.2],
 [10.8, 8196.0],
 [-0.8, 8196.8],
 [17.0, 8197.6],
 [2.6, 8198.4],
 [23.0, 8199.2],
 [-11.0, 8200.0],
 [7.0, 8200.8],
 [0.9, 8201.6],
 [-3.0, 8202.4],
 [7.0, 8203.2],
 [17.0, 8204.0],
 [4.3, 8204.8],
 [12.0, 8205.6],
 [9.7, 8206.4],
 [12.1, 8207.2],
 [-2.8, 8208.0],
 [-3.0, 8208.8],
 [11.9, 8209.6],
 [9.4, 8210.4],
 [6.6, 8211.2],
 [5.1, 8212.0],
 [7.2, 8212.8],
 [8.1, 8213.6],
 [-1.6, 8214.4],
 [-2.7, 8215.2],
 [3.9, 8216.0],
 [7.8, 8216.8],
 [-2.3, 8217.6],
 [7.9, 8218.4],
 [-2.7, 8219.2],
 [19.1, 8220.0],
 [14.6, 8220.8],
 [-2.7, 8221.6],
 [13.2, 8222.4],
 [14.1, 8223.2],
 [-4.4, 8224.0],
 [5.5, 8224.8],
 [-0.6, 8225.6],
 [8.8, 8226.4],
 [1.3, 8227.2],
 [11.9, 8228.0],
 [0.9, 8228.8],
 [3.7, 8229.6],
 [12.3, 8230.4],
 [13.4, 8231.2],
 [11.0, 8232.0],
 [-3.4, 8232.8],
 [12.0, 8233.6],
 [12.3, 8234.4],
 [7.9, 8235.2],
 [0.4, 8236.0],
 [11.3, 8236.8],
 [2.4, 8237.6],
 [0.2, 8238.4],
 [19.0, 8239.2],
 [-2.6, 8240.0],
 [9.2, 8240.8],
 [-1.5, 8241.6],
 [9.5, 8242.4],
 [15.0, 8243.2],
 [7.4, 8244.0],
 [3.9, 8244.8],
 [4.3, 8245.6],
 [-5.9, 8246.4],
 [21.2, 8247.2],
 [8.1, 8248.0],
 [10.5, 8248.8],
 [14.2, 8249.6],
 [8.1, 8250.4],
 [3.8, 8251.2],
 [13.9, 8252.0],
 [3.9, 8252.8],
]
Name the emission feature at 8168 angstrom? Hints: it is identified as [O II]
